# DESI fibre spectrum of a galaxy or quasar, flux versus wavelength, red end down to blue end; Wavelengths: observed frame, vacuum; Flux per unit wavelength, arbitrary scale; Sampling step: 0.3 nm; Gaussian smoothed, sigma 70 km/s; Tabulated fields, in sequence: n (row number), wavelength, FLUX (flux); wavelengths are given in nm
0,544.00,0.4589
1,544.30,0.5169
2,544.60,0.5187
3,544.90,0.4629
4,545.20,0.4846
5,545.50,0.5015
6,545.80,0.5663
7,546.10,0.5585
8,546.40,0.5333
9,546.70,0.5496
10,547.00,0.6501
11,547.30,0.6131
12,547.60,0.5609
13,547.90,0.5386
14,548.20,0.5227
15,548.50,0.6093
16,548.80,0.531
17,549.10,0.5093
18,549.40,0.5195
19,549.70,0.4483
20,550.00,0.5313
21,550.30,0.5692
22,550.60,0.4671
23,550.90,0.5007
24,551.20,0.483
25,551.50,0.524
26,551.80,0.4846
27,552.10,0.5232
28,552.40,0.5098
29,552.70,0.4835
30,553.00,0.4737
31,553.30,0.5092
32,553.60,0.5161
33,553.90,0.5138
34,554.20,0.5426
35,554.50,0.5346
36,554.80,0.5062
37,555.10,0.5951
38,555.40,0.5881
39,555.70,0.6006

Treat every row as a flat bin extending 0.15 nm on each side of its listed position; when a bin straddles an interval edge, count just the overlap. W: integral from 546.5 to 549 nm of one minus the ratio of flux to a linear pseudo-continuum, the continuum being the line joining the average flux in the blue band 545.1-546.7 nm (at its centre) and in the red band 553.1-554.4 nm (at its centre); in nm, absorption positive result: -0.19 nm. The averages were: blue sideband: 0.532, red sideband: 0.519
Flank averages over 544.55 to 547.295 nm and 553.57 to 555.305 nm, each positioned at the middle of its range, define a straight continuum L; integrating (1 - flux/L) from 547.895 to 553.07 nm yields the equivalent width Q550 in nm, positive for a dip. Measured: 0.255 nm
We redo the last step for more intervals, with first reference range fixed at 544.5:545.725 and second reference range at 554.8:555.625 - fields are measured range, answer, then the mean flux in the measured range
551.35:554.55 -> 0.28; 0.51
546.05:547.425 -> -0.20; 0.582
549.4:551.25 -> 0.12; 0.502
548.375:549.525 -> -0.03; 0.541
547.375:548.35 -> -0.05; 0.546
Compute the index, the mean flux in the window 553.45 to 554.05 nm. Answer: 0.515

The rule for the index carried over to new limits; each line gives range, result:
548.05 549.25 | 0.543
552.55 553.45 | 0.489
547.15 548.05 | 0.571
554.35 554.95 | 0.52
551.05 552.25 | 0.504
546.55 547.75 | 0.593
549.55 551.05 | 0.503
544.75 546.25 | 0.515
